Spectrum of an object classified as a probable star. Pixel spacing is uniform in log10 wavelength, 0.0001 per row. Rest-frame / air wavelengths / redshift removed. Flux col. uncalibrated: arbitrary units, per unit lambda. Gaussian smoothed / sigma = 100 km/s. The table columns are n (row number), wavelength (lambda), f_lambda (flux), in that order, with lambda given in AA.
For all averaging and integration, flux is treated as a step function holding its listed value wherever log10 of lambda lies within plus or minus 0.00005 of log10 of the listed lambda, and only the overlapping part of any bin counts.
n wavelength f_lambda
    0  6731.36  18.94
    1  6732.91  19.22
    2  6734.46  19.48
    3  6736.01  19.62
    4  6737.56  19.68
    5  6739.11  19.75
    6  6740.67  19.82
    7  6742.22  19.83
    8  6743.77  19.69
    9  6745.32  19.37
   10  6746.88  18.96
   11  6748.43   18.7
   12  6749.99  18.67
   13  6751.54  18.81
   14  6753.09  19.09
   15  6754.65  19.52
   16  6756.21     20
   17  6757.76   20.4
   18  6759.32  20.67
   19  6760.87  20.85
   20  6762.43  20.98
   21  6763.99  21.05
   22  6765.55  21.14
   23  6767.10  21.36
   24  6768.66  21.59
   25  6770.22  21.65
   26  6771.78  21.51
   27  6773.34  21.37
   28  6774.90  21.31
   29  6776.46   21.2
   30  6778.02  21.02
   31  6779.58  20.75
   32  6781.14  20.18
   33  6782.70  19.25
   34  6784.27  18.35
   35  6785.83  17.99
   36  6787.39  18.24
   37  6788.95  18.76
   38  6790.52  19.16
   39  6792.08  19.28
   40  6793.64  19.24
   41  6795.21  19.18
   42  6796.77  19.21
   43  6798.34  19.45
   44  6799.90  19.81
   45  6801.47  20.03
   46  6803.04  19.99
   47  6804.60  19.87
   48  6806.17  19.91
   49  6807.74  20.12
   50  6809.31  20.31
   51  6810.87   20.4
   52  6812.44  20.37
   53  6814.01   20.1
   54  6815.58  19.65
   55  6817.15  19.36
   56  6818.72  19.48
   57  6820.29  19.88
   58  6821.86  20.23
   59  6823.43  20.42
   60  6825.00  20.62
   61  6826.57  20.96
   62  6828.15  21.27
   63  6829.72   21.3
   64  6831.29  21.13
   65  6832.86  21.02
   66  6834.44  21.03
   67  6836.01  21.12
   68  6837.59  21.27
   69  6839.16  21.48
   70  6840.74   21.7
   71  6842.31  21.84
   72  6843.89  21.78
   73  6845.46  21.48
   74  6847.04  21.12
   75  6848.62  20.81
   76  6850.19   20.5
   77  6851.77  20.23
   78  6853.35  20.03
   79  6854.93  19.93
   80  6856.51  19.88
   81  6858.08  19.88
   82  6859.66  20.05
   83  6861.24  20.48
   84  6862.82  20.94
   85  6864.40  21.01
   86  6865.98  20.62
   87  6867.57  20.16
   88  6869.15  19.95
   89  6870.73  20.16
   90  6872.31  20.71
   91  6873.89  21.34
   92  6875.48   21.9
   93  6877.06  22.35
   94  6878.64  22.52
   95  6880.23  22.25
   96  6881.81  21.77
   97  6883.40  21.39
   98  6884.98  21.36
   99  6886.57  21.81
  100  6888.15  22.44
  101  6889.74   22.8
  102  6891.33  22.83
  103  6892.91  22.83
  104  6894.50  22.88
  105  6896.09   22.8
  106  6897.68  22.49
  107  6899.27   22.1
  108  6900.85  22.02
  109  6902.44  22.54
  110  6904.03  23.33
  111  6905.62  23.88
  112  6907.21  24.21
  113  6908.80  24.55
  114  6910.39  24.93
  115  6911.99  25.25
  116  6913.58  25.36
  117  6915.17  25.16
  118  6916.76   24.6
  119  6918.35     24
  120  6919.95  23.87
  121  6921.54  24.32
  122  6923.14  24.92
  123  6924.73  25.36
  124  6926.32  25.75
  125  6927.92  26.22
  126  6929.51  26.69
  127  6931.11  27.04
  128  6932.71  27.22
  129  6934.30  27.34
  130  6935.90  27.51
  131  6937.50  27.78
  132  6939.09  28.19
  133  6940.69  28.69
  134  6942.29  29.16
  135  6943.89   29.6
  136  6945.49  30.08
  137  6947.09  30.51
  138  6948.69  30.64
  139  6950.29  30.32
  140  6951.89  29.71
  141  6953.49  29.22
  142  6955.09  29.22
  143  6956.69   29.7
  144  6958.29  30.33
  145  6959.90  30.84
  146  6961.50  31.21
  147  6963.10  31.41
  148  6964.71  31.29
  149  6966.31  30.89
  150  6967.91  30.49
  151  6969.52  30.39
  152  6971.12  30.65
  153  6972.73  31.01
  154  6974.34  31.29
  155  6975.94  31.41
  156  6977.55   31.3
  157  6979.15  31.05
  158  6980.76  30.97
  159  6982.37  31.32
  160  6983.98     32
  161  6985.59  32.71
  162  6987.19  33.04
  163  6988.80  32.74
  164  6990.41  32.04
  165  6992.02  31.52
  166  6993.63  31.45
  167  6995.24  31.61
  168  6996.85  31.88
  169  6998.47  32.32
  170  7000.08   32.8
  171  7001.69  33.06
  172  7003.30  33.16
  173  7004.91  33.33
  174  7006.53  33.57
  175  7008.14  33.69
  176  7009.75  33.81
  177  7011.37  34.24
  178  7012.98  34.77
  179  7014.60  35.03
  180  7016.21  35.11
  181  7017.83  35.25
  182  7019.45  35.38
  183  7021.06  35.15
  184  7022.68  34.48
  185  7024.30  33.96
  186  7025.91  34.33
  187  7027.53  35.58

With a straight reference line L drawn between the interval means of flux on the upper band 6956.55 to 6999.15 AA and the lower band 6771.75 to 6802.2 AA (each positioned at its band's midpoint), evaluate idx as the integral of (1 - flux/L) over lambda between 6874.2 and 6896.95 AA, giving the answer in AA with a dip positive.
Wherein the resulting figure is 3.1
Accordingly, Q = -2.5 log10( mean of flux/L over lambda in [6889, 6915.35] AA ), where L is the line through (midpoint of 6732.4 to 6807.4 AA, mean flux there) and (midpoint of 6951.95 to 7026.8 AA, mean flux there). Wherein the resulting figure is 0.17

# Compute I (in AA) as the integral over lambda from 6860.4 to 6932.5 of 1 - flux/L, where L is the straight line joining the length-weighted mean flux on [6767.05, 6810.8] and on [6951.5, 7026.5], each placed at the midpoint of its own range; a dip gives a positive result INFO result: 9.7 AA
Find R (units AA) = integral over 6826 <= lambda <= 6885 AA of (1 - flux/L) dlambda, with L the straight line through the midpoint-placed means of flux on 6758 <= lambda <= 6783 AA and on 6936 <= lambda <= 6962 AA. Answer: 9.6 AA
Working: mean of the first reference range 21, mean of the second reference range 29.6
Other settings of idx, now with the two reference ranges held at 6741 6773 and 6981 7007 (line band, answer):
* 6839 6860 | 3.5 AA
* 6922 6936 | 1.3 AA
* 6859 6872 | 2.7 AA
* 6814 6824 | 1.5 AA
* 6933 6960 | 0.6 AA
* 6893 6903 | 1.8 AA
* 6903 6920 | 2.2 AA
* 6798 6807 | 1.1 AA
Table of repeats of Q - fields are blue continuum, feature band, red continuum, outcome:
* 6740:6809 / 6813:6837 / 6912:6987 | 0.10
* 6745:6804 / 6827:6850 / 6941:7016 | 0.11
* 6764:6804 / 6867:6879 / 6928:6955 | 0.18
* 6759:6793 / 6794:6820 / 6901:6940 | 0.08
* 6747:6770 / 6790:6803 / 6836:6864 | 0.05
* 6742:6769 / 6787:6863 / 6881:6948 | 0.10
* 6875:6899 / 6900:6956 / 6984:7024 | -0.01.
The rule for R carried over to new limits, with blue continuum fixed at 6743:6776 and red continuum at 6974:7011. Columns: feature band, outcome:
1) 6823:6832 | 1.1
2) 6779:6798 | 2.3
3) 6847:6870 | 4.6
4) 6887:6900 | 2.2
